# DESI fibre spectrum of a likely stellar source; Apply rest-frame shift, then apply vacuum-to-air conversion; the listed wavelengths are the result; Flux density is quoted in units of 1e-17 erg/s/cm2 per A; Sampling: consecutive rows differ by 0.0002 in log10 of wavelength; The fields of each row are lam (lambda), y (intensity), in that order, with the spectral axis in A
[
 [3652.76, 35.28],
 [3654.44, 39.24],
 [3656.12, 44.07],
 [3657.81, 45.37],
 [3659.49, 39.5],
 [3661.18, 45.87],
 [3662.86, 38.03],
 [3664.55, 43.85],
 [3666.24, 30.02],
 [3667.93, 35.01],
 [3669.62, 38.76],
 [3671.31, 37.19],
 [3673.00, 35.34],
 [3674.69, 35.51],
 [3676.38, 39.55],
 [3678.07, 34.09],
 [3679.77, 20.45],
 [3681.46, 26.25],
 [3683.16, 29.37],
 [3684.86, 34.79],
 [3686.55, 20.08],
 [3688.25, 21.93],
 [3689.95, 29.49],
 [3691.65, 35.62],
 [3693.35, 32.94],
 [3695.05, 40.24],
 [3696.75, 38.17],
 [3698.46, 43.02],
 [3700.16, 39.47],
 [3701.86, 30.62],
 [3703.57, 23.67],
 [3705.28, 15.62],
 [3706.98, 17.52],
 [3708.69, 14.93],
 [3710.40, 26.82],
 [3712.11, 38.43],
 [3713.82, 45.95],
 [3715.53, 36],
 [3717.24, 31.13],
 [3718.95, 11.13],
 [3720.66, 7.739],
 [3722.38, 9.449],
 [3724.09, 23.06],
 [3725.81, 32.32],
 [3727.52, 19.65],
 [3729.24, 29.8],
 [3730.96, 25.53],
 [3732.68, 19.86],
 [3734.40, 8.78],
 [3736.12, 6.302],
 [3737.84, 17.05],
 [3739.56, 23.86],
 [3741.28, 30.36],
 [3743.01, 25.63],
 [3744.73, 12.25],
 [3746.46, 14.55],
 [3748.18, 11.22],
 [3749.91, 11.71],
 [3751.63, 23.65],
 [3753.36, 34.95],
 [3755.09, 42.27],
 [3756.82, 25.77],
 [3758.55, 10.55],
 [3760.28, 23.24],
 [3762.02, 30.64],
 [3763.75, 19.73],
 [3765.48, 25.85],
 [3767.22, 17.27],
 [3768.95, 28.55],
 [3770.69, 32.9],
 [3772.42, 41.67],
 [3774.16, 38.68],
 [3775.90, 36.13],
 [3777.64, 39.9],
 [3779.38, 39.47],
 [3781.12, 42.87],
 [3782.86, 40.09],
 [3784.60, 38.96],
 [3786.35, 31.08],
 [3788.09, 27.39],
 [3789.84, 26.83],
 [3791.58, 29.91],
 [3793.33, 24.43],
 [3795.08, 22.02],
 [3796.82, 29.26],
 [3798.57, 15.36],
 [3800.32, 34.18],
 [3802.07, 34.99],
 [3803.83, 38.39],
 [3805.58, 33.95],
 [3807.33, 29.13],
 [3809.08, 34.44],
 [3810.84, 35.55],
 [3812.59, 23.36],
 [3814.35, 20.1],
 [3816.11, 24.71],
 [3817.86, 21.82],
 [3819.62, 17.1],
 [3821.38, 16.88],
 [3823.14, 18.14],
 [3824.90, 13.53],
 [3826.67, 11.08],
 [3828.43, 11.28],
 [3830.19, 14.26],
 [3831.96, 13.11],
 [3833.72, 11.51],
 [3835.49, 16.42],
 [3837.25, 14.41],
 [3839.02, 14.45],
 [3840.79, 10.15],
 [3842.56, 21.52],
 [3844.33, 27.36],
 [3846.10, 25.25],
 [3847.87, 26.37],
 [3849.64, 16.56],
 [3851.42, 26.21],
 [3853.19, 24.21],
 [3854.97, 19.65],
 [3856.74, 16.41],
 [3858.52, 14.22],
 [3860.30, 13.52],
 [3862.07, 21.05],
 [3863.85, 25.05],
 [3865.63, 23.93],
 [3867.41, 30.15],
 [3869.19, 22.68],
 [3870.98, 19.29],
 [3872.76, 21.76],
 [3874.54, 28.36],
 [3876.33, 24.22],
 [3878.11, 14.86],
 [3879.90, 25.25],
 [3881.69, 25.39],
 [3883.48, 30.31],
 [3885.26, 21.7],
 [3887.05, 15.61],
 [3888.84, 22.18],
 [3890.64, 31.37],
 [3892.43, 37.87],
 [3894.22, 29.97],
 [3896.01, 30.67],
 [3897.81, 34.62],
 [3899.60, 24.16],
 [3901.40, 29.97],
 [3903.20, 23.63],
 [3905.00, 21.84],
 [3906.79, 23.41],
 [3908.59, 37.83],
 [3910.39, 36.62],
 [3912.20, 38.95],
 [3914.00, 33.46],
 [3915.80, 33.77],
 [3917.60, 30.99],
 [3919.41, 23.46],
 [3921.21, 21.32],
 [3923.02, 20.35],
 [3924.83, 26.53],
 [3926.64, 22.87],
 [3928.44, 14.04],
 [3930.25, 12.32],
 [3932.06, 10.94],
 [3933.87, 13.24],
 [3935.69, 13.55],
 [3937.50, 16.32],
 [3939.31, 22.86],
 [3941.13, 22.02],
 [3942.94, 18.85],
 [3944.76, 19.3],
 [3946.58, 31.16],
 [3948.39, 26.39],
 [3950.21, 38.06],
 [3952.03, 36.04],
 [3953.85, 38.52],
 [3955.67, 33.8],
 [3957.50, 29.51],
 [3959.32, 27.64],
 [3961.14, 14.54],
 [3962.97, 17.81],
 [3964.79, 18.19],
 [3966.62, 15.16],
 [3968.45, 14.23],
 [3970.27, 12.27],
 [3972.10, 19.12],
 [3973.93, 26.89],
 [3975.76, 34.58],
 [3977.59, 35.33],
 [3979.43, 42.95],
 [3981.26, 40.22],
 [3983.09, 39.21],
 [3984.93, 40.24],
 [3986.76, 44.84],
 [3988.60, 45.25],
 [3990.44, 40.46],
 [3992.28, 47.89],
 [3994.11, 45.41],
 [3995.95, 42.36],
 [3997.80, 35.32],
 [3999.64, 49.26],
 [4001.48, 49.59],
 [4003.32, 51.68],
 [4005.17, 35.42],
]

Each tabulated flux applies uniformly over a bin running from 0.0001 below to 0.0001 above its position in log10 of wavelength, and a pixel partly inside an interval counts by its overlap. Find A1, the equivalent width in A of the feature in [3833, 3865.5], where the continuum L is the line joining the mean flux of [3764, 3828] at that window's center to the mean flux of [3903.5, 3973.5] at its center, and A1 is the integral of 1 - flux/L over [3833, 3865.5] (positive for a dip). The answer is 9.1 A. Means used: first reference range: 28.5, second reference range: 23.9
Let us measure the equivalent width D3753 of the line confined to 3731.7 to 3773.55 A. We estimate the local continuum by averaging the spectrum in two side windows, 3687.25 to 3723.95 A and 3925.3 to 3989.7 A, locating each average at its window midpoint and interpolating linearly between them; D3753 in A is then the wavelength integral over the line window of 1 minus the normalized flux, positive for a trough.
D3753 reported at 7.6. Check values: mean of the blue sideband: 27.9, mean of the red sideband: 26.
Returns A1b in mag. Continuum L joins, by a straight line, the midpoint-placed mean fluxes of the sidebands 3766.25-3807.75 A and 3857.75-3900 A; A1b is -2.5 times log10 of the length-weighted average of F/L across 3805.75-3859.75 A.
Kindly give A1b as 0.40 mag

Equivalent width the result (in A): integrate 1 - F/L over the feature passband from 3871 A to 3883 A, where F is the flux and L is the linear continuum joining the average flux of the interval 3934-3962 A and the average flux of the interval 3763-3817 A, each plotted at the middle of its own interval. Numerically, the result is 2.0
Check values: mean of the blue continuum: 30.9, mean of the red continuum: 25.6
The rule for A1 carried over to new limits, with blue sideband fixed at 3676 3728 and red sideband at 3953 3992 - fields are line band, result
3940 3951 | 1.58 A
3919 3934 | 5.76 A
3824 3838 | 7.65 A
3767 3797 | -4.56 A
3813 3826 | 4.51 A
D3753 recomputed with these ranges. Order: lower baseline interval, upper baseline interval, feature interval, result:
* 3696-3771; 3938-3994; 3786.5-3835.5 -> 4.6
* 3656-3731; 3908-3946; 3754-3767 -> 1.6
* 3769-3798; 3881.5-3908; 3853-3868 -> 4.3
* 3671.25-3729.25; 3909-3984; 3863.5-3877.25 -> 1.1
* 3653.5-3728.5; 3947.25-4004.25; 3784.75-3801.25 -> 2.5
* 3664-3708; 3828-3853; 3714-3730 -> 3.0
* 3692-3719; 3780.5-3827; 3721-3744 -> 7.2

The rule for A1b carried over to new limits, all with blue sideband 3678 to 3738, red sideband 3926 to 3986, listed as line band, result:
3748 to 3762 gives 0.081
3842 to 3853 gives 0.062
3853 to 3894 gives 0.096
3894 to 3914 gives -0.204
